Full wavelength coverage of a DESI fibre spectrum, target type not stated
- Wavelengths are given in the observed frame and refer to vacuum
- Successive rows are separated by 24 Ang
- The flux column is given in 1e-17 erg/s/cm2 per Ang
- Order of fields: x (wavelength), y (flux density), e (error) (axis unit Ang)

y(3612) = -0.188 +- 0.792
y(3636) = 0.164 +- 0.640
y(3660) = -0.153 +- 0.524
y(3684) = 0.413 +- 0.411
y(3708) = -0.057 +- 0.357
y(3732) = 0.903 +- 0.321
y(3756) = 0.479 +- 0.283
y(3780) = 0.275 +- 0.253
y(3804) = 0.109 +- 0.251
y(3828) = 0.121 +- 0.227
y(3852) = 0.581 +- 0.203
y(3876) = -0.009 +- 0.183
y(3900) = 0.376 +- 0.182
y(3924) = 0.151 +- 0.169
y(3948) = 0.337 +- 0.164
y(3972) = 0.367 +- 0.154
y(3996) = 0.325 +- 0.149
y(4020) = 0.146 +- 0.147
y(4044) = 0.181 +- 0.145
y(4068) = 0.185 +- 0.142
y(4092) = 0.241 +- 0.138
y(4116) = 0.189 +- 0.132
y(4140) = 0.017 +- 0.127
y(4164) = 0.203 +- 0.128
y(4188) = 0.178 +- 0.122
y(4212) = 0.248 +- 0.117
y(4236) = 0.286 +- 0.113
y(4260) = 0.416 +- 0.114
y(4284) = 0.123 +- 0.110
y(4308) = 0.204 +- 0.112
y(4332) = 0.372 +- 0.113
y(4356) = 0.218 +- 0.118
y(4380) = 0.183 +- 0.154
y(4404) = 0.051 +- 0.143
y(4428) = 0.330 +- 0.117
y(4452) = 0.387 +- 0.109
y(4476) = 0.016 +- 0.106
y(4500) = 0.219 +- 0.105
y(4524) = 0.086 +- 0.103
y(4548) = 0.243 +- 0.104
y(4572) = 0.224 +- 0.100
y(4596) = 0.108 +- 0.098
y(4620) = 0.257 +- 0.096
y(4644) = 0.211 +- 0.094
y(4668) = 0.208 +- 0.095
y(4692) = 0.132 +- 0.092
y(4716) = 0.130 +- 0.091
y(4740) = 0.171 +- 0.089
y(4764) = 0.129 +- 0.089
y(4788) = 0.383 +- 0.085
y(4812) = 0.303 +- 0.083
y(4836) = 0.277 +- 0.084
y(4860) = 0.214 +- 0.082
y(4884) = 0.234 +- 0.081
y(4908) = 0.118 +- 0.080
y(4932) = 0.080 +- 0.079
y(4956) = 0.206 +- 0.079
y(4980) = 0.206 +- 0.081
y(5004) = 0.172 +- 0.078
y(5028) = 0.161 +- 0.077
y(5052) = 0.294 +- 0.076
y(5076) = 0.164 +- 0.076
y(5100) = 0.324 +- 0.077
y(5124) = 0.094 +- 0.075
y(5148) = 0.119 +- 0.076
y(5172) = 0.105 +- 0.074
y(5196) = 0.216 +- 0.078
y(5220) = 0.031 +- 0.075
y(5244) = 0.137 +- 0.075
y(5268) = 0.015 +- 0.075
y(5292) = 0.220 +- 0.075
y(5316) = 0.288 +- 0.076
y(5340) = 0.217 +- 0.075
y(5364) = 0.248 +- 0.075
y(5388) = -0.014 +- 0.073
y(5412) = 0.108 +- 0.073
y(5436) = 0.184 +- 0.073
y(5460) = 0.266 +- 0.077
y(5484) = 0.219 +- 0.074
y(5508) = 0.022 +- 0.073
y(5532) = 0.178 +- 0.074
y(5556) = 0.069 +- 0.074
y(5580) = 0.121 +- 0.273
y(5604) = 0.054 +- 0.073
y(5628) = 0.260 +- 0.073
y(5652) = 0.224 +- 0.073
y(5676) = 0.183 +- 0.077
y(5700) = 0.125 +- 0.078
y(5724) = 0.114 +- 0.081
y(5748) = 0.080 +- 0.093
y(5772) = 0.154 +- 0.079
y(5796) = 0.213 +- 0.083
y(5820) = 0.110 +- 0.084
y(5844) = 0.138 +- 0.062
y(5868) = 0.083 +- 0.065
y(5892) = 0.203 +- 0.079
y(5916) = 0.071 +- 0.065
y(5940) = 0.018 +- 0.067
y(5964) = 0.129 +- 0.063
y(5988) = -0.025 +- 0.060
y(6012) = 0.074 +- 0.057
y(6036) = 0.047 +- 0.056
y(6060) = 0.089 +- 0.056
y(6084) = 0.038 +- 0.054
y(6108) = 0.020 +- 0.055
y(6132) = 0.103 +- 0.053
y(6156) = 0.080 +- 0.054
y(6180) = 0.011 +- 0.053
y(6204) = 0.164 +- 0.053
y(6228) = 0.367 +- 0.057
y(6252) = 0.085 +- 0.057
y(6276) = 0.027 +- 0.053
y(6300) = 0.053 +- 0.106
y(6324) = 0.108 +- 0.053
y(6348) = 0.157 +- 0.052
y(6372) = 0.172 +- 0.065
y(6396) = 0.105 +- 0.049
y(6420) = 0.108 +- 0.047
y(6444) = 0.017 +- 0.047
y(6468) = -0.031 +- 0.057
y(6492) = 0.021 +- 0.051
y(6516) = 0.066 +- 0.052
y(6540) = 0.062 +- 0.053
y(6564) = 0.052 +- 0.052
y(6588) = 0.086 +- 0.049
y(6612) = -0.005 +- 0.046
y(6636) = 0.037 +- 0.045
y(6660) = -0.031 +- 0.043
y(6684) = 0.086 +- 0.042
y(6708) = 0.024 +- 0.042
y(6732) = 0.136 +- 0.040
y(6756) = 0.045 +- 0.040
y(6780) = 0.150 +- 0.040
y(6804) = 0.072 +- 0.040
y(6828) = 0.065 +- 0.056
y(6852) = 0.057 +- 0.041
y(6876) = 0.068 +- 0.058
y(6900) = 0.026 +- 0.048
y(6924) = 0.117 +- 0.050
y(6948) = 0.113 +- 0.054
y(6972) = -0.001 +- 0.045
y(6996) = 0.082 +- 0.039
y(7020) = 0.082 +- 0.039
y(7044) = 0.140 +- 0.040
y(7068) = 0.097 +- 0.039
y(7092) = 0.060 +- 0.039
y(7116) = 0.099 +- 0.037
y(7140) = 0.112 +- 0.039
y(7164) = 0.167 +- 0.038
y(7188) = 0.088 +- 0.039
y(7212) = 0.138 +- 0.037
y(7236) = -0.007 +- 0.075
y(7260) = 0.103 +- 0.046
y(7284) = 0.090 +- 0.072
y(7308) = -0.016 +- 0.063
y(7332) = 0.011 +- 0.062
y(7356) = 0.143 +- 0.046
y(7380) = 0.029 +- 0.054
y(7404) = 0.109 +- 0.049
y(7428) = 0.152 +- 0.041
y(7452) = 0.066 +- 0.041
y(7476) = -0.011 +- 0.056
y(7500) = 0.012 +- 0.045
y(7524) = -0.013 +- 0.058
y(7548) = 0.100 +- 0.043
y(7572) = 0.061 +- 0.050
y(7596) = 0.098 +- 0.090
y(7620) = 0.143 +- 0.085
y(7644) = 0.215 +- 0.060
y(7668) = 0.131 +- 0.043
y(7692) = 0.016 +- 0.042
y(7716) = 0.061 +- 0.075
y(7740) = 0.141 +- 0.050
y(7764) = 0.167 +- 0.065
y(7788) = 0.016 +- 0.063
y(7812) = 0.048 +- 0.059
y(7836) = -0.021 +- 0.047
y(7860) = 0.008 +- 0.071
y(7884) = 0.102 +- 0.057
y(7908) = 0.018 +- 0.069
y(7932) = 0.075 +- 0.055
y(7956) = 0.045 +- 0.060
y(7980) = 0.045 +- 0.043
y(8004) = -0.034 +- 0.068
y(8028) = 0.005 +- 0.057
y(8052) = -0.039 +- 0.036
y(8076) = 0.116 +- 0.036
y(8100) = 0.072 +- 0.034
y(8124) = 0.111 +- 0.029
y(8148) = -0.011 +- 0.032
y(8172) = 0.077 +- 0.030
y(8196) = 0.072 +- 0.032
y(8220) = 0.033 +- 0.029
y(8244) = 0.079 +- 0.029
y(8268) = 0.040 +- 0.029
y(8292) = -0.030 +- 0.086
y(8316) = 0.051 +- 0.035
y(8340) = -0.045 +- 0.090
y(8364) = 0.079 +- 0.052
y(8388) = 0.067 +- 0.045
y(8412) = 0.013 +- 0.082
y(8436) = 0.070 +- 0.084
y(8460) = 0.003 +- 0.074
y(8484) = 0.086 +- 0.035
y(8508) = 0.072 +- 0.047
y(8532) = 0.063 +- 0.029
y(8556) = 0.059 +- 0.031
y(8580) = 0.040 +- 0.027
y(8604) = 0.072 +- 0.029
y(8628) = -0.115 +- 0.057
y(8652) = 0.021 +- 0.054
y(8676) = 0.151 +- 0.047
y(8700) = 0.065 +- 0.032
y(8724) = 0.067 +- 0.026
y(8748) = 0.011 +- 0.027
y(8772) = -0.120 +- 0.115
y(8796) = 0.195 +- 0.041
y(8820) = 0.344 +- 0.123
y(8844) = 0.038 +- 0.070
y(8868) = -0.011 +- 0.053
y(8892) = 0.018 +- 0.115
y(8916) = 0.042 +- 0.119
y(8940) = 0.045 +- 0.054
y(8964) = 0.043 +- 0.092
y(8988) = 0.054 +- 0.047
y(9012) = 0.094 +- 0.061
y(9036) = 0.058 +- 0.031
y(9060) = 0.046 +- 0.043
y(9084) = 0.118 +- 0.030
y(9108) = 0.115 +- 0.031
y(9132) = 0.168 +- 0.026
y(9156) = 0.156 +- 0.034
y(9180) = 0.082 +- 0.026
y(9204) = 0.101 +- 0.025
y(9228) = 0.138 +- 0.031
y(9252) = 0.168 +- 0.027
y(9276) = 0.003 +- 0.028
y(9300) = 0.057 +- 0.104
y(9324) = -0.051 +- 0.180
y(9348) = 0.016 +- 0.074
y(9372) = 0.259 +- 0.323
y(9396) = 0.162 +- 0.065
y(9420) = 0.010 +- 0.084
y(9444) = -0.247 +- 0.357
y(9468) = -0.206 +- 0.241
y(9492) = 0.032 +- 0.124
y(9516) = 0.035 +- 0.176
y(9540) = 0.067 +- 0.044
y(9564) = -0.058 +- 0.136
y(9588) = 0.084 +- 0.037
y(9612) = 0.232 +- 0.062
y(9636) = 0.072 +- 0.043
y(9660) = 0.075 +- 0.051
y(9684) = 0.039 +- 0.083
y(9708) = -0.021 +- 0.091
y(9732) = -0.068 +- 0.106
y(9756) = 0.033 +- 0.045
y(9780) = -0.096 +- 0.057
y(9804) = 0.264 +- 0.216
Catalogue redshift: 1.36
